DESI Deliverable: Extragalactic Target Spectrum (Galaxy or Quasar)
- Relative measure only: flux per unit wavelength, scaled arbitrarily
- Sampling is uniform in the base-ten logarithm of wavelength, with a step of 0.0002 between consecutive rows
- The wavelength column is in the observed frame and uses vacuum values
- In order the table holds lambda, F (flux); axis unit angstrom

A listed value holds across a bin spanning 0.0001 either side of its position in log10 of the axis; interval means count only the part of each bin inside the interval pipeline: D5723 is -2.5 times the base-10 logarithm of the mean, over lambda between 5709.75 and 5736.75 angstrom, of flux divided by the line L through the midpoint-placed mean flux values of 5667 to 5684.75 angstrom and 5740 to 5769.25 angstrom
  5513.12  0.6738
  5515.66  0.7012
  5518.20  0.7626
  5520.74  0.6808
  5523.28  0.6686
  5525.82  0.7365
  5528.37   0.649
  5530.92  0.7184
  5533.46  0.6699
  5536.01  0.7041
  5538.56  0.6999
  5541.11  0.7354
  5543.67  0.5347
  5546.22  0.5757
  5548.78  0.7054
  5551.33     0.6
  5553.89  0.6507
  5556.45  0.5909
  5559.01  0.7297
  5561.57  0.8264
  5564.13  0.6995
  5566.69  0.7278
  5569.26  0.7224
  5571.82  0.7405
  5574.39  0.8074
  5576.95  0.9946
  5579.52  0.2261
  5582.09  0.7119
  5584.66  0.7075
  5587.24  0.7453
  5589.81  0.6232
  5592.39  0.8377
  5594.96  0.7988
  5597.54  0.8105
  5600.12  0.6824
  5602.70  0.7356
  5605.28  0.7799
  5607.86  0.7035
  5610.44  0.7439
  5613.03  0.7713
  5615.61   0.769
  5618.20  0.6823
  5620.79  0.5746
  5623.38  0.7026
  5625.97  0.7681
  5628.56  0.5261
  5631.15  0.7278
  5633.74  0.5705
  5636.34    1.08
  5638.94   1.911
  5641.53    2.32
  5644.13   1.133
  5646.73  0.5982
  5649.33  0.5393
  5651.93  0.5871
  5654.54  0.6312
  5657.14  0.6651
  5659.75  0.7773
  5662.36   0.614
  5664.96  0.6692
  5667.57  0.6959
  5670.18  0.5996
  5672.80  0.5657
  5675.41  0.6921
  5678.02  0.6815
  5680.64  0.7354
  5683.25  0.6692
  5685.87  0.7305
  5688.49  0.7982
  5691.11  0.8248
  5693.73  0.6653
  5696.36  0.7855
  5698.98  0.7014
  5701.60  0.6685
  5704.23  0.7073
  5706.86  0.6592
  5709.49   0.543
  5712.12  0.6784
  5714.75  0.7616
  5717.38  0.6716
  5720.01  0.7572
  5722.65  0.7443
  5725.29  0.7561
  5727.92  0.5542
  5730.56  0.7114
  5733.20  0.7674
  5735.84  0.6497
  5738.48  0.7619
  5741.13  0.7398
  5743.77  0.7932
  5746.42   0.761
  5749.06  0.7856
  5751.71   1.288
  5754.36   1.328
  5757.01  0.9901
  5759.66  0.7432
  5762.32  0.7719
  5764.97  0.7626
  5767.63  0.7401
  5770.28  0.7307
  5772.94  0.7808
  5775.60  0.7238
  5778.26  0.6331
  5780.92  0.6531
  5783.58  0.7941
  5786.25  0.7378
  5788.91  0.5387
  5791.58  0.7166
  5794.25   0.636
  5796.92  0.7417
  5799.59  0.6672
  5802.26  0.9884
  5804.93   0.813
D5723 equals 0.14 mag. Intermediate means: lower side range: 0.662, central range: 0.7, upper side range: 0.882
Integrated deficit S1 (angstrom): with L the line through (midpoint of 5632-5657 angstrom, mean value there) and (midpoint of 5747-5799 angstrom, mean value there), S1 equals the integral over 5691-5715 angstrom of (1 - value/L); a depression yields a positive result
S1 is 5.9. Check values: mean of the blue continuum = 1.02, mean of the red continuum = 0.792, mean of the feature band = 0.69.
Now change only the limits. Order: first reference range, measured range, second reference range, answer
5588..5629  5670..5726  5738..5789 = 5.2 angstrom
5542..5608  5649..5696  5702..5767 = 4.3 angstrom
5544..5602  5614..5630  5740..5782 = 1.4 angstrom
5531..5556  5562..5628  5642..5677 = -4.0 angstrom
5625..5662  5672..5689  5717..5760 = 3.5 angstrom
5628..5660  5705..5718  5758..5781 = 2.6 angstrom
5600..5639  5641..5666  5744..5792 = -1.2 angstrom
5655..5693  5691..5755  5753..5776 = 1.8 angstrom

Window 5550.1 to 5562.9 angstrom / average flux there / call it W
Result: 0.68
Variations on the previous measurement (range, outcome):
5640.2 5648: 1.36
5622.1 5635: 0.66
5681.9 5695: 0.738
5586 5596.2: 0.751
